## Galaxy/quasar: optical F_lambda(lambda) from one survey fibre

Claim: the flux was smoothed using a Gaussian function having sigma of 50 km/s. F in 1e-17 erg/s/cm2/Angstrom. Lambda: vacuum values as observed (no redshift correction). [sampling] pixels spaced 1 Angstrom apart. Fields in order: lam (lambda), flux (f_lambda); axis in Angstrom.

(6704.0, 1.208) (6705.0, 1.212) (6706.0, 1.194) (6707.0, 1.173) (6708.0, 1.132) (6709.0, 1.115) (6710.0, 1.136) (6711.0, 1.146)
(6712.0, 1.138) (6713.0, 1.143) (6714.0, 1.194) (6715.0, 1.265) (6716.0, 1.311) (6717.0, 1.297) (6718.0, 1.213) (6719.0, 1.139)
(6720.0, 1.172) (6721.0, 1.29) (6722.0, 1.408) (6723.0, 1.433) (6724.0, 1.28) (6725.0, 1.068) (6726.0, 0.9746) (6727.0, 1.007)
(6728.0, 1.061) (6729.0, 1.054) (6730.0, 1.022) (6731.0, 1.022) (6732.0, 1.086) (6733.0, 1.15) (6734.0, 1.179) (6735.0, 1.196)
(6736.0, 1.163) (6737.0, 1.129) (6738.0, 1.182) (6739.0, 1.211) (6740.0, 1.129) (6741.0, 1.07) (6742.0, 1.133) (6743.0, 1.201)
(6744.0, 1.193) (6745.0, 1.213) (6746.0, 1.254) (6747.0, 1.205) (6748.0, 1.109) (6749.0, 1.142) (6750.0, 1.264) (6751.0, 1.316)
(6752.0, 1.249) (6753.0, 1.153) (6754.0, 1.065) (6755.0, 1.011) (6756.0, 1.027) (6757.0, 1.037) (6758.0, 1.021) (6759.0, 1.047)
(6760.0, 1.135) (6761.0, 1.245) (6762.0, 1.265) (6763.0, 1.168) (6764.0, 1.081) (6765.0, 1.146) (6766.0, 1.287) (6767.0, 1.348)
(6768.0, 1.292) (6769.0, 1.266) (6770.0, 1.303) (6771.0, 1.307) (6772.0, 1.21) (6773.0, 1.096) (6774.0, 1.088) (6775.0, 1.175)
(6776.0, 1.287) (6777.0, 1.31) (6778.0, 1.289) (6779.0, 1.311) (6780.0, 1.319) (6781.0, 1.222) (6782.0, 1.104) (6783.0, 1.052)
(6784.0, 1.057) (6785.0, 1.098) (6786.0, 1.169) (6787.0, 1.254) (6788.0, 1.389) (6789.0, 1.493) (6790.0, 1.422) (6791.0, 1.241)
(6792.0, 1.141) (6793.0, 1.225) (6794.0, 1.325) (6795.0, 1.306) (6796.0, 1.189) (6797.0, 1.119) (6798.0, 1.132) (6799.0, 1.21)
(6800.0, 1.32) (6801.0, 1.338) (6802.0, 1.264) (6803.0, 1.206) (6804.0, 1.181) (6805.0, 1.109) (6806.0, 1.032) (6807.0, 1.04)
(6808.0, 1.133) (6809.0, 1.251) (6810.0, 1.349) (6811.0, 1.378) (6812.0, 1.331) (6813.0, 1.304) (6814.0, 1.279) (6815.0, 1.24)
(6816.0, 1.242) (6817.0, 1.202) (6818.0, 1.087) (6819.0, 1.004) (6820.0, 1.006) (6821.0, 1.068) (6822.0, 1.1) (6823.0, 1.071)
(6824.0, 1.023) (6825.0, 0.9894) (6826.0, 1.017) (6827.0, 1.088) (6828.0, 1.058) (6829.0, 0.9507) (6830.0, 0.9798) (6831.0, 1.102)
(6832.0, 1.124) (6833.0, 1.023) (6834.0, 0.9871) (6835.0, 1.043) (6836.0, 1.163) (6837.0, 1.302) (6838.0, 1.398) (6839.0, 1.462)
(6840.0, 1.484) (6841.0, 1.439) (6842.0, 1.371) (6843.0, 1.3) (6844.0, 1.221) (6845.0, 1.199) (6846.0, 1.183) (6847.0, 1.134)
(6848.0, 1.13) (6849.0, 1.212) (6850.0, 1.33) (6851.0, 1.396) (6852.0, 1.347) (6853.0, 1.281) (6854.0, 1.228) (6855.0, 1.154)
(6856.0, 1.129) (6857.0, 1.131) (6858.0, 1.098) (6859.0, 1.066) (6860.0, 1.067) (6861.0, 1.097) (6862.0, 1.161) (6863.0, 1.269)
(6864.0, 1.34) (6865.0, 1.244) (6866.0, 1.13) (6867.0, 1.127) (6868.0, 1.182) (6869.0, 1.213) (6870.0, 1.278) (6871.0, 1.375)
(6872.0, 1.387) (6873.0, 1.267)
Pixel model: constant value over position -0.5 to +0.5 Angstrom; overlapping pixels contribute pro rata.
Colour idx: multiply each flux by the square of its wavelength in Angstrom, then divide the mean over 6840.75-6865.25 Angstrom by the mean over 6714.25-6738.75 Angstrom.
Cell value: 1.08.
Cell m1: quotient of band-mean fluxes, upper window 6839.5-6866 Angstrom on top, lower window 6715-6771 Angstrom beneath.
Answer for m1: 1.05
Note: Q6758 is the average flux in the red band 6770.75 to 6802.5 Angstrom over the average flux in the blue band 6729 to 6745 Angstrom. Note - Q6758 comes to 1.08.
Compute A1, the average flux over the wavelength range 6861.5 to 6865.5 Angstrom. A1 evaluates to 1.25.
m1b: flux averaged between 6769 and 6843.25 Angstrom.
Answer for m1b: 1.2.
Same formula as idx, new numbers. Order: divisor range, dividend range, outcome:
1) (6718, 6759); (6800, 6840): 1.03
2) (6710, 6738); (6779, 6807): 1.06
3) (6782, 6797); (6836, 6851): 1.07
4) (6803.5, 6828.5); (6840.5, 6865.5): 1.08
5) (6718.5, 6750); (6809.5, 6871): 1.06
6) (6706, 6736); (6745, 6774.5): 1.02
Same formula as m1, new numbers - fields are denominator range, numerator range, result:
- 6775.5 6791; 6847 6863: 0.95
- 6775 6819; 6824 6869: 0.96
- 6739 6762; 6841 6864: 1.05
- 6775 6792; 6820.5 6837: 0.85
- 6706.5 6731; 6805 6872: 1.01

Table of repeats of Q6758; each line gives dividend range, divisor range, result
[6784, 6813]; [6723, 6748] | 1.09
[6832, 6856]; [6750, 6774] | 1.06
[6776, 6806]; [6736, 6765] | 1.07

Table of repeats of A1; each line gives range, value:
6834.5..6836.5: 1.1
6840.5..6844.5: 1.33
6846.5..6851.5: 1.24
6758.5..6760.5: 1.09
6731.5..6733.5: 1.12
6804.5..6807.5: 1.06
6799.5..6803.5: 1.28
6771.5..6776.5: 1.17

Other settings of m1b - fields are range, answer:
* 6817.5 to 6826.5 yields 1.04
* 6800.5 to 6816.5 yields 1.23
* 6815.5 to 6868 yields 1.17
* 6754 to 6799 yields 1.2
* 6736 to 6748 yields 1.17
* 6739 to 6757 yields 1.16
